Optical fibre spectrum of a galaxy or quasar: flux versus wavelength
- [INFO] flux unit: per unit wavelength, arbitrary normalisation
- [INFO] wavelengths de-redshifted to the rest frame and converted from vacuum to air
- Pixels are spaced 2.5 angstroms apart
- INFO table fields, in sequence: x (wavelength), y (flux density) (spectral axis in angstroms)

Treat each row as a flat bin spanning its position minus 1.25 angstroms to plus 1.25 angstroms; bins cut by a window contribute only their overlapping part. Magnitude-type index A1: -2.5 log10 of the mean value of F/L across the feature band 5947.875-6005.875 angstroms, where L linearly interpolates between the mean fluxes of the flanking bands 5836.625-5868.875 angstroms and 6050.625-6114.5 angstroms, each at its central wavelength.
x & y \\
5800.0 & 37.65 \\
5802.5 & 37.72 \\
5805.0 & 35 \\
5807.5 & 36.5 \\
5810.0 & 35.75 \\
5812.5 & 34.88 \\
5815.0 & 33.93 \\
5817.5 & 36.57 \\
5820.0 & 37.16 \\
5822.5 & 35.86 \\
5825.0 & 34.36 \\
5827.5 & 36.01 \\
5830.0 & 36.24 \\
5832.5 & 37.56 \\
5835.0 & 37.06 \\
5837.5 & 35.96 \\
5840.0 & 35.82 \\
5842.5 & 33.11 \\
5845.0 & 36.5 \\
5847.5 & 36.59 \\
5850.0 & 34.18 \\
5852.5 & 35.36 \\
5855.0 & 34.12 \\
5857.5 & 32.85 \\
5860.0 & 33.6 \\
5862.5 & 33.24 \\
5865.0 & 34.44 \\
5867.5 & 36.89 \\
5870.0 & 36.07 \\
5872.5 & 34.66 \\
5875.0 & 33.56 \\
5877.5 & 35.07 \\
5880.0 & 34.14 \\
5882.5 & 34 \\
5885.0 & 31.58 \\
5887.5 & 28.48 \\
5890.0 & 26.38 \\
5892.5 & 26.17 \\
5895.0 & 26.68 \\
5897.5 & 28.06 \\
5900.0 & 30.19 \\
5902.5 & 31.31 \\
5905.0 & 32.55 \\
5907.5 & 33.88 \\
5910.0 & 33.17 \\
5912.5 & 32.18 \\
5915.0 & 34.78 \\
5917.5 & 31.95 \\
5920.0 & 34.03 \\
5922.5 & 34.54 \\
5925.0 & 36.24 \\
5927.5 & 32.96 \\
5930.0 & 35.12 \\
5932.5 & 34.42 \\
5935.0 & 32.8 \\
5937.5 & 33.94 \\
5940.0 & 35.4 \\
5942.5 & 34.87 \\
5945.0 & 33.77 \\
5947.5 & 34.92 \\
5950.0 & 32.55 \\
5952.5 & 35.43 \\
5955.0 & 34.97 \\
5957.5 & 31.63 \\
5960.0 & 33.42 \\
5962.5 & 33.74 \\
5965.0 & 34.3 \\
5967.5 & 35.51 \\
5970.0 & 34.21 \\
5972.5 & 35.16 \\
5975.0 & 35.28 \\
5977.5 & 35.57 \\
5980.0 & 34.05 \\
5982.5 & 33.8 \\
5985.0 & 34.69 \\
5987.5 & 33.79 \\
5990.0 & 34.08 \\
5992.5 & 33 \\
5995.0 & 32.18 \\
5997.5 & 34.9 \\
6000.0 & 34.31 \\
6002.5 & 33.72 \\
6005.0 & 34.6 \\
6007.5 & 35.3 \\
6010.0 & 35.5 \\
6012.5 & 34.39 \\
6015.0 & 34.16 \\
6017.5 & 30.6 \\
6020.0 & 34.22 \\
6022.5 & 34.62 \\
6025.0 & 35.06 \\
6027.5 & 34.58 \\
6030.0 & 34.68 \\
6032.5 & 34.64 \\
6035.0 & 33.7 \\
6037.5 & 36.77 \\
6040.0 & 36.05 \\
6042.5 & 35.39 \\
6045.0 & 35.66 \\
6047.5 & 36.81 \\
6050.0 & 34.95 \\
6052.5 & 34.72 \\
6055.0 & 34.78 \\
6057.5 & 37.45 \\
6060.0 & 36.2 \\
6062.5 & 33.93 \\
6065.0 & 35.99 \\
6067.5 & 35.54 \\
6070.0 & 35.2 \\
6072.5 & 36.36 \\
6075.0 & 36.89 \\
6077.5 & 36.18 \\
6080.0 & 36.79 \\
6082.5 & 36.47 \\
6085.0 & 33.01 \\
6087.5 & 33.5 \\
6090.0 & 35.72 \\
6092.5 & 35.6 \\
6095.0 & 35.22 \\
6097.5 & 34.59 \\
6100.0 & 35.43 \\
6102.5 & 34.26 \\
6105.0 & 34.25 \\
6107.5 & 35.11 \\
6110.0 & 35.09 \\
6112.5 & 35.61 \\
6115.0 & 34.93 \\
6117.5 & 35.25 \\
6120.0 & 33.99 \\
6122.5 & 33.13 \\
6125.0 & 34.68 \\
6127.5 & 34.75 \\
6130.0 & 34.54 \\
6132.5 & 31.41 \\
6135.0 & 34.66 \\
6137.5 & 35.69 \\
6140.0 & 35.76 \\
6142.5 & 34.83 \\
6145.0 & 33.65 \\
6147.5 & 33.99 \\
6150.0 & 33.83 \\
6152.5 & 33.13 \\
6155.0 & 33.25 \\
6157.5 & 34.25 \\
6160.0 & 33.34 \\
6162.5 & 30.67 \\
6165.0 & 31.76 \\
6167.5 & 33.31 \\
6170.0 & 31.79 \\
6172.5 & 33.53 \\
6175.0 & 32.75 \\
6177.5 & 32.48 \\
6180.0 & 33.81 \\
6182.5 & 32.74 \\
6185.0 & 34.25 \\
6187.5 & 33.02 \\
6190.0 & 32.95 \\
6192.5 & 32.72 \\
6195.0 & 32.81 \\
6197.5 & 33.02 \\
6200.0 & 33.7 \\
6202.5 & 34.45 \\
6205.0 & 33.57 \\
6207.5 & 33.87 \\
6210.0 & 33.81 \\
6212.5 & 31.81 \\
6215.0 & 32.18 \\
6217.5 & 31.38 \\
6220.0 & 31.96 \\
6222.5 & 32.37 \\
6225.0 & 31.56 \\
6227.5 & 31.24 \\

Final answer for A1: 0.03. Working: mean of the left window 34.8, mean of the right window 35.3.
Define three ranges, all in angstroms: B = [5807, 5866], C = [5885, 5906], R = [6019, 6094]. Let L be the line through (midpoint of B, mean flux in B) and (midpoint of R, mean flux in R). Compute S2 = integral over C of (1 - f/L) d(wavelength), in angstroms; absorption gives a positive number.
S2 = 3.85 angstroms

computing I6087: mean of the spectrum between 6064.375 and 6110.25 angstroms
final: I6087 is 35.3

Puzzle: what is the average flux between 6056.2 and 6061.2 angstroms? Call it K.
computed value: 36.8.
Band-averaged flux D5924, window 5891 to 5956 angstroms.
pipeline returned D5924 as 32.9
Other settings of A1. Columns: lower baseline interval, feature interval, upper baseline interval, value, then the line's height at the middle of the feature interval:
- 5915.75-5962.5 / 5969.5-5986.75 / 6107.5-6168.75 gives -0.02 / 34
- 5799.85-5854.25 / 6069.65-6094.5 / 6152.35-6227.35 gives -0.06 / 33.7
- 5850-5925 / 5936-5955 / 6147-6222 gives -0.06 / 32.7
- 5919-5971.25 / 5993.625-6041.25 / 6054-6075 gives 0.02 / 35.2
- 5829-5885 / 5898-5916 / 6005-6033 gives 0.08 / 34.8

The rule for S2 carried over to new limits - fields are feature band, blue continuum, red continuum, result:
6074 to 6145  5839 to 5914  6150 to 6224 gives -4.3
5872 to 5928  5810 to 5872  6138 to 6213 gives 4.8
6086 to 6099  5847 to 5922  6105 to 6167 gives -0.4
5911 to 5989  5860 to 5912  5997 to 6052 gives -2.1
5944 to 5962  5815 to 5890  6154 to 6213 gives 0.2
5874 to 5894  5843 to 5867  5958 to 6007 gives 2.0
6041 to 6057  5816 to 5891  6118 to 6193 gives -0.8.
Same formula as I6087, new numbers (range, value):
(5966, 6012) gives 34.4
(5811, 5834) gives 35.9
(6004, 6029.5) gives 34.3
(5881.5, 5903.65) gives 29.1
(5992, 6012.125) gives 34.2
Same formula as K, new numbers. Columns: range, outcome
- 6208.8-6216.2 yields 32.6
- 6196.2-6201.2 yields 33.4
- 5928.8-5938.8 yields 34.1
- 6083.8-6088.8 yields 33.3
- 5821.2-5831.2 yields 35.6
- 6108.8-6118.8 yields 35.2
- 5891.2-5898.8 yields 27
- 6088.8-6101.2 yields 35.3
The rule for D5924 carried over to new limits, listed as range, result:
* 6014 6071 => 35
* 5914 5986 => 34.3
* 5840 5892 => 33.7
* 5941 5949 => 34.5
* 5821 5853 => 35.8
